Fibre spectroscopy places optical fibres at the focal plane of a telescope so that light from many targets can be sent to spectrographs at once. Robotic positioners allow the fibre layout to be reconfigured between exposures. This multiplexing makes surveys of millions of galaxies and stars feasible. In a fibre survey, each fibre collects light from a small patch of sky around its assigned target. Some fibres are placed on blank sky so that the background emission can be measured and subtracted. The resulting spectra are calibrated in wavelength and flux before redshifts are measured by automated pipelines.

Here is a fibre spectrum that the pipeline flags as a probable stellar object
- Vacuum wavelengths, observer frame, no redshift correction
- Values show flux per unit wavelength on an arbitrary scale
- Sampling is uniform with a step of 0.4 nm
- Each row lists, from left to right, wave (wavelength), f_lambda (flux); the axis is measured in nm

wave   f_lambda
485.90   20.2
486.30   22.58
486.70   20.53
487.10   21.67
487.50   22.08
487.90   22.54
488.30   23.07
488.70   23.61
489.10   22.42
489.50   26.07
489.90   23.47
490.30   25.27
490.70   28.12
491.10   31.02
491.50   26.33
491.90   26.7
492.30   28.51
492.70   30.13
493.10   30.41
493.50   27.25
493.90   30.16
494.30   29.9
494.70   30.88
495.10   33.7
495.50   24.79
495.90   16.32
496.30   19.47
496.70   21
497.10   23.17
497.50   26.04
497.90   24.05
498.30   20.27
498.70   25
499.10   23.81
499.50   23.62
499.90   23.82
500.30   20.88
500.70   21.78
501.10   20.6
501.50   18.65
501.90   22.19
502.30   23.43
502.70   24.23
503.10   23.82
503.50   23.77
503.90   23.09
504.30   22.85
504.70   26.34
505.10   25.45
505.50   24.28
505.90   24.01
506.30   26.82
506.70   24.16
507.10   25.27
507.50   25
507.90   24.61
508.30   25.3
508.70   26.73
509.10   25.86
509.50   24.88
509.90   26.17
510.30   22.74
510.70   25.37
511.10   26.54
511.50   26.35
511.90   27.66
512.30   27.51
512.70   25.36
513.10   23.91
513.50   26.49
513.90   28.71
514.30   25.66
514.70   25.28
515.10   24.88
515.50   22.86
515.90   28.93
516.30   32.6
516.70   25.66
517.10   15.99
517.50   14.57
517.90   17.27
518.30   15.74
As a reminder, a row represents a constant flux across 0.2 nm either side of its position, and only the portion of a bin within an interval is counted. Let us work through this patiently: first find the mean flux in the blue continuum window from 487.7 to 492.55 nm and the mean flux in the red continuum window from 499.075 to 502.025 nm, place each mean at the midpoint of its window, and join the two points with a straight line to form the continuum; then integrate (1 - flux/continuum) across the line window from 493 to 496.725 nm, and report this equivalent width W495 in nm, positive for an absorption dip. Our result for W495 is -0.403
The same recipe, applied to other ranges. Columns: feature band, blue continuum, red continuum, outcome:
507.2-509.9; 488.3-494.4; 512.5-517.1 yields 0.08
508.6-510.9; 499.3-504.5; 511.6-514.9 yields -0.01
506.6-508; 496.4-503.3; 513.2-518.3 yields -0.10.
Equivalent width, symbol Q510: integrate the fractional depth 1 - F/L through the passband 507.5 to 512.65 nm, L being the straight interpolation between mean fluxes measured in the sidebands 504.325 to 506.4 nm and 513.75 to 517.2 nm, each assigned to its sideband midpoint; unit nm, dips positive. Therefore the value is -0.064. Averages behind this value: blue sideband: 25.1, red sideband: 25.9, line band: 25.8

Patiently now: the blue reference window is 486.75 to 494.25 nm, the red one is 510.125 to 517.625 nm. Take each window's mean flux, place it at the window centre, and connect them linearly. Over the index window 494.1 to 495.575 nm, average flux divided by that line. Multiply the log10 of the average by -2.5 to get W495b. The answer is -0.17 mag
